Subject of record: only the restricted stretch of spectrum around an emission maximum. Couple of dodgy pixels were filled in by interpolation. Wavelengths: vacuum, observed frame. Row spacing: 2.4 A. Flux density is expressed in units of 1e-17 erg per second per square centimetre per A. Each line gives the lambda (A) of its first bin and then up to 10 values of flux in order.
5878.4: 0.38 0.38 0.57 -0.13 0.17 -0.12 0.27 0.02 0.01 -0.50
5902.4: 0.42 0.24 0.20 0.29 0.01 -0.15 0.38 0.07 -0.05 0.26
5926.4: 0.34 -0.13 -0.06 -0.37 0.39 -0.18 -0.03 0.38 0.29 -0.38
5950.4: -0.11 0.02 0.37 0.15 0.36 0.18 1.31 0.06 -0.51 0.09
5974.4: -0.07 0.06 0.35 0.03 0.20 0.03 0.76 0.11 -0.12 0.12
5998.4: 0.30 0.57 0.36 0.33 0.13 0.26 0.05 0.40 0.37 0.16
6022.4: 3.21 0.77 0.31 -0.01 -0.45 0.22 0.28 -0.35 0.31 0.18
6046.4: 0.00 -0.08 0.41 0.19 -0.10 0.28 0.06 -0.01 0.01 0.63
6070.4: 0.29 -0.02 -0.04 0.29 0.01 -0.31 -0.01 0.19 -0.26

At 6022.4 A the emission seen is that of [O III]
